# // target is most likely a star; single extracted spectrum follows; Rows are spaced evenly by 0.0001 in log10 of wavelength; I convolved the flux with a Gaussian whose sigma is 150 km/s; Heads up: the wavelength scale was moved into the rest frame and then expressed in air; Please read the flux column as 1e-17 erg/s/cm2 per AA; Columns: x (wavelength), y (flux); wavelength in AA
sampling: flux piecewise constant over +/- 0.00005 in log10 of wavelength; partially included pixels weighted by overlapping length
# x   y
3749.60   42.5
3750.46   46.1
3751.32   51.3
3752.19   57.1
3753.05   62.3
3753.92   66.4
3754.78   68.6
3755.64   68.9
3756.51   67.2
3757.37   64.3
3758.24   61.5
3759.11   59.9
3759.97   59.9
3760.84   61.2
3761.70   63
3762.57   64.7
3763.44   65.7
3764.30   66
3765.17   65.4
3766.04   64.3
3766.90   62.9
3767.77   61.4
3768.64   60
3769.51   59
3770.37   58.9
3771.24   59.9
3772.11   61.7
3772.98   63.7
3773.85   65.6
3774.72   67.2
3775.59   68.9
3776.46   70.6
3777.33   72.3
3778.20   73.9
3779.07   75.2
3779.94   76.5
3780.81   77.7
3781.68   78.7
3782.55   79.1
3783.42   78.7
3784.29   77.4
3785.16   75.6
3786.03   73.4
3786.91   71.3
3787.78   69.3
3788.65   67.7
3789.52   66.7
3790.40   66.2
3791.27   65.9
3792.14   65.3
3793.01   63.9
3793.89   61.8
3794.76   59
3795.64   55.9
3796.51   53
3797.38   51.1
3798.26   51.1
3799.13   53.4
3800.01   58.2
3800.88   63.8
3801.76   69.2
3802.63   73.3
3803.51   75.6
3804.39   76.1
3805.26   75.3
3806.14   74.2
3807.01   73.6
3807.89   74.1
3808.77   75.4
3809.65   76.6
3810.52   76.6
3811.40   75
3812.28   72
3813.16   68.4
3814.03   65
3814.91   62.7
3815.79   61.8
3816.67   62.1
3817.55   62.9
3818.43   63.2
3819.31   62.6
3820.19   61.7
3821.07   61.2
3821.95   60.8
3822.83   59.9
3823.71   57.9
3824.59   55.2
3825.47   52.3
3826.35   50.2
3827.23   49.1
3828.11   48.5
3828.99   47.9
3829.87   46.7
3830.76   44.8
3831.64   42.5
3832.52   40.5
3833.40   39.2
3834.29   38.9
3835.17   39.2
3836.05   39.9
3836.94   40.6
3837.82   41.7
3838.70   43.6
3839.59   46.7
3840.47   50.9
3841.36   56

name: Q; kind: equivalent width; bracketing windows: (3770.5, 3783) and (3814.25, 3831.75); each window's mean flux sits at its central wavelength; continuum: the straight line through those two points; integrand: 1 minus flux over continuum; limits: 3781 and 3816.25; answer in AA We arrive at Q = -2.7 AA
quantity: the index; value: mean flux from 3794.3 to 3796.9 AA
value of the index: 56.1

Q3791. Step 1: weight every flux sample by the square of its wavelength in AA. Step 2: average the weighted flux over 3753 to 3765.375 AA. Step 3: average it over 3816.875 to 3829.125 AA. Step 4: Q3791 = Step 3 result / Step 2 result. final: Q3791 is 0.92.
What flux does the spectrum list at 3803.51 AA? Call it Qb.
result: 75.6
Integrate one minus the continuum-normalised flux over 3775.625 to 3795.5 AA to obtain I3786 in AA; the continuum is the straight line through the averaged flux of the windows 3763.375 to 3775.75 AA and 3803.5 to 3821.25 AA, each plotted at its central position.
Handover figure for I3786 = -1.7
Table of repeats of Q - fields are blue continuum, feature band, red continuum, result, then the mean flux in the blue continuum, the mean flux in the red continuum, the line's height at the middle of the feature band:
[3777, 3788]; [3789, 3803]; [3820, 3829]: 1.59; 75.5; 55.2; 68.9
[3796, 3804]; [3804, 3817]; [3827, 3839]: -3.76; 61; 43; 55.3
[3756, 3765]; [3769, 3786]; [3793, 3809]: -1.72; 63.4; 65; 64.1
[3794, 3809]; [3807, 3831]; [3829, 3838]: -4.11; 65.2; 41.7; 52.4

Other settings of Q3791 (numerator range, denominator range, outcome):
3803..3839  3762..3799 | 0.90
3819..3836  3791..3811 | 0.77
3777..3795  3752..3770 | 1.14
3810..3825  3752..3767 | 1.03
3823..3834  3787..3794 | 0.74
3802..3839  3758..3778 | 0.95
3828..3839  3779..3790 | 0.59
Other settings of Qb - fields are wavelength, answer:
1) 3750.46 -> 46.1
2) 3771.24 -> 59.9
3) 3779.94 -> 76.5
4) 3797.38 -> 51.1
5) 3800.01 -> 58.2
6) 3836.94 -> 40.6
